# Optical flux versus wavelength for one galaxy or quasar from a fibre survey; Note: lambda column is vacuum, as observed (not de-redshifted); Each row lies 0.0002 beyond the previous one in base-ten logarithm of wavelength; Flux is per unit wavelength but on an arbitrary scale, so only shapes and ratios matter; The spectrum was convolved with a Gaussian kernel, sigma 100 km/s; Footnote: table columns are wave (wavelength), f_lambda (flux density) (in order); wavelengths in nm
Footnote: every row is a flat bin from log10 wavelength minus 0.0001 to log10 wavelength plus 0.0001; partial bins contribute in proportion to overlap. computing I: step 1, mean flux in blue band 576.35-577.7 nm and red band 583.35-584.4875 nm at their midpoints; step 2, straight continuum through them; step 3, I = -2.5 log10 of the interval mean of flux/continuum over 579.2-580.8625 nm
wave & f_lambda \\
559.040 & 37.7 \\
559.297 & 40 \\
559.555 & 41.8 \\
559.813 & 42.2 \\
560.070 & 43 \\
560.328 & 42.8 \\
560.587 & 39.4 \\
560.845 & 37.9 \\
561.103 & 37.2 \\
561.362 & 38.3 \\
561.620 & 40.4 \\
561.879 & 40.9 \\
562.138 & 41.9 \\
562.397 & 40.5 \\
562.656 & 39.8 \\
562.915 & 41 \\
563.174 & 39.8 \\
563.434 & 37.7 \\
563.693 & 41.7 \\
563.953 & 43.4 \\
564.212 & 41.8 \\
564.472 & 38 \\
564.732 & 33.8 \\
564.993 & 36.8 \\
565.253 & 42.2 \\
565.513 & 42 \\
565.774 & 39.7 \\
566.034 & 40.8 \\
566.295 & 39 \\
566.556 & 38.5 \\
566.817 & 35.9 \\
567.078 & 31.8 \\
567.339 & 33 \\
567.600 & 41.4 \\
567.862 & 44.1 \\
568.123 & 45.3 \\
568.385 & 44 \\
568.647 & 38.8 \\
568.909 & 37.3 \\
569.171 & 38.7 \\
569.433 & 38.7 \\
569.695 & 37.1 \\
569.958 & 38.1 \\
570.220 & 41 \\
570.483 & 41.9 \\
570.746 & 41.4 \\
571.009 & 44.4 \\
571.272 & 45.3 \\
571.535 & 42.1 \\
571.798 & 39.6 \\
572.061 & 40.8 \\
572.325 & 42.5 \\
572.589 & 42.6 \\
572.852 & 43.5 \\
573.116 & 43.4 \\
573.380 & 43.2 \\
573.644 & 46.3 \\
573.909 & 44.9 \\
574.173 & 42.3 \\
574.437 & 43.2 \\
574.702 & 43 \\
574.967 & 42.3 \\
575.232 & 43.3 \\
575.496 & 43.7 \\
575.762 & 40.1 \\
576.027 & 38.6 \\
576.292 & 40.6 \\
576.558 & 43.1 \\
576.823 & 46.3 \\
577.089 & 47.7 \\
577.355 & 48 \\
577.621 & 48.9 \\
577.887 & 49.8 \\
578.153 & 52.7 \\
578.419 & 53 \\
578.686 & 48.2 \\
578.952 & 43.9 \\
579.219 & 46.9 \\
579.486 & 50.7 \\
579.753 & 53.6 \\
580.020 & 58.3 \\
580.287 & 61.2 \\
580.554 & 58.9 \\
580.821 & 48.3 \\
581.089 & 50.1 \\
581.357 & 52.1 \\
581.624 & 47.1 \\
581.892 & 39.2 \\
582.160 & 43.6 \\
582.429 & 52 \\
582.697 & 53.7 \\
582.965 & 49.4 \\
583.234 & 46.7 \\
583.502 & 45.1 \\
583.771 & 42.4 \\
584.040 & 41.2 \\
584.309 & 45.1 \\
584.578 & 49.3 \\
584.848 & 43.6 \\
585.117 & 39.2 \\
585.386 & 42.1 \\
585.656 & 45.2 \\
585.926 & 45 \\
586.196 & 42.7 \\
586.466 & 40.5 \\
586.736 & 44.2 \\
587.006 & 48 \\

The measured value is -0.21 mag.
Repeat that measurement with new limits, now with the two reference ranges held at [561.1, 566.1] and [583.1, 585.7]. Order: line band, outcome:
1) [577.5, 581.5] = -0.202 mag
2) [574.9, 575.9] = -0.003 mag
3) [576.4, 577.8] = -0.103 mag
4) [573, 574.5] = -0.051 mag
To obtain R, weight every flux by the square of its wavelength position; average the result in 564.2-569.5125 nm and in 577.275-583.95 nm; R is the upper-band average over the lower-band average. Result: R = 1.33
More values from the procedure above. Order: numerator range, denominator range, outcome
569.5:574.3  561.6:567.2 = 1.10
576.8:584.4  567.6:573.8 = 1.22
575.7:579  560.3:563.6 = 1.23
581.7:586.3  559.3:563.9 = 1.21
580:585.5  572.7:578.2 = 1.10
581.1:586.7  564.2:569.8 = 1.23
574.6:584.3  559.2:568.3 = 1.26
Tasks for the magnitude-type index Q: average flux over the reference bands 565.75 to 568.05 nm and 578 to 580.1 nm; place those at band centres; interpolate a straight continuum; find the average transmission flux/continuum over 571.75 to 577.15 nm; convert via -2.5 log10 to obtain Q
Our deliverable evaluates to 0.08 mag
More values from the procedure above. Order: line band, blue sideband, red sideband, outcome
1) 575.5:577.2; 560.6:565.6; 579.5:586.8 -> 0.05 mag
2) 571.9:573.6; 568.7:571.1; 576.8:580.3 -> 0.01 mag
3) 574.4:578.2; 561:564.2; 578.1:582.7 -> 0.09 mag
